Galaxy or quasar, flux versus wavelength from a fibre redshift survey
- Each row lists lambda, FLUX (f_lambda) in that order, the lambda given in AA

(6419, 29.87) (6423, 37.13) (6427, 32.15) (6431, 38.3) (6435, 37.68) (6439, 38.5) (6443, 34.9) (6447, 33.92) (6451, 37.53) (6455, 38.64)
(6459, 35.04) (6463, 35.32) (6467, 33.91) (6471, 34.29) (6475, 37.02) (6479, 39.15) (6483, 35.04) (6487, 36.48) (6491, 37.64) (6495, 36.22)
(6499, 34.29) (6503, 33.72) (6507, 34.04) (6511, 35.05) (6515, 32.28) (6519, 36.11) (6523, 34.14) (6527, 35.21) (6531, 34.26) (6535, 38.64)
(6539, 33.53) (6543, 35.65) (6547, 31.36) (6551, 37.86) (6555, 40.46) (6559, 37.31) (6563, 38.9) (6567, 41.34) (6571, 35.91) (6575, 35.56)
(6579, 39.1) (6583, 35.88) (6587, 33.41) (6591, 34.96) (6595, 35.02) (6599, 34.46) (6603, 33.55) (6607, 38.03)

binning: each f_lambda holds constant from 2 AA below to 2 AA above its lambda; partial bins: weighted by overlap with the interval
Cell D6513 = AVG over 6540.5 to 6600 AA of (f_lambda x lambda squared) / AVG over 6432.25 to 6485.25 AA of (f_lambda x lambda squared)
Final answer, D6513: 1.04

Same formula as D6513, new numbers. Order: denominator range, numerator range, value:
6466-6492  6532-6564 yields 1.03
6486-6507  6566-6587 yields 1.07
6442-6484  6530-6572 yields 1.06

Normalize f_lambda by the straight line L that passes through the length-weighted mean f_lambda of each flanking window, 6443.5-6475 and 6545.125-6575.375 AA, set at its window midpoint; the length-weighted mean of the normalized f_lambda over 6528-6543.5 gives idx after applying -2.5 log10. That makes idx 0.05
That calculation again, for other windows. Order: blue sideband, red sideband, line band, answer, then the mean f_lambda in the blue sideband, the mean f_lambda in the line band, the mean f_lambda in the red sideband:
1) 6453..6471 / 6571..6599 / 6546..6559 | -0.045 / 35.6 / 37.1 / 35.6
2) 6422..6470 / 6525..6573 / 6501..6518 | 0.078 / 36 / 33.9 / 36.7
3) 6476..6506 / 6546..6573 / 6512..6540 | 0.061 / 36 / 34.9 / 37.8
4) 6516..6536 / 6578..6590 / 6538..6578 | -0.040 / 35.4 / 36.9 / 35.8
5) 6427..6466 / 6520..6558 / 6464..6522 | 0.021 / 36.3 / 35.4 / 35.7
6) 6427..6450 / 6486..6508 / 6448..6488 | -0.010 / 36.3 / 36.2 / 35.4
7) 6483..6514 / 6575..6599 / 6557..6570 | -0.101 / 35.2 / 38.9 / 35.6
